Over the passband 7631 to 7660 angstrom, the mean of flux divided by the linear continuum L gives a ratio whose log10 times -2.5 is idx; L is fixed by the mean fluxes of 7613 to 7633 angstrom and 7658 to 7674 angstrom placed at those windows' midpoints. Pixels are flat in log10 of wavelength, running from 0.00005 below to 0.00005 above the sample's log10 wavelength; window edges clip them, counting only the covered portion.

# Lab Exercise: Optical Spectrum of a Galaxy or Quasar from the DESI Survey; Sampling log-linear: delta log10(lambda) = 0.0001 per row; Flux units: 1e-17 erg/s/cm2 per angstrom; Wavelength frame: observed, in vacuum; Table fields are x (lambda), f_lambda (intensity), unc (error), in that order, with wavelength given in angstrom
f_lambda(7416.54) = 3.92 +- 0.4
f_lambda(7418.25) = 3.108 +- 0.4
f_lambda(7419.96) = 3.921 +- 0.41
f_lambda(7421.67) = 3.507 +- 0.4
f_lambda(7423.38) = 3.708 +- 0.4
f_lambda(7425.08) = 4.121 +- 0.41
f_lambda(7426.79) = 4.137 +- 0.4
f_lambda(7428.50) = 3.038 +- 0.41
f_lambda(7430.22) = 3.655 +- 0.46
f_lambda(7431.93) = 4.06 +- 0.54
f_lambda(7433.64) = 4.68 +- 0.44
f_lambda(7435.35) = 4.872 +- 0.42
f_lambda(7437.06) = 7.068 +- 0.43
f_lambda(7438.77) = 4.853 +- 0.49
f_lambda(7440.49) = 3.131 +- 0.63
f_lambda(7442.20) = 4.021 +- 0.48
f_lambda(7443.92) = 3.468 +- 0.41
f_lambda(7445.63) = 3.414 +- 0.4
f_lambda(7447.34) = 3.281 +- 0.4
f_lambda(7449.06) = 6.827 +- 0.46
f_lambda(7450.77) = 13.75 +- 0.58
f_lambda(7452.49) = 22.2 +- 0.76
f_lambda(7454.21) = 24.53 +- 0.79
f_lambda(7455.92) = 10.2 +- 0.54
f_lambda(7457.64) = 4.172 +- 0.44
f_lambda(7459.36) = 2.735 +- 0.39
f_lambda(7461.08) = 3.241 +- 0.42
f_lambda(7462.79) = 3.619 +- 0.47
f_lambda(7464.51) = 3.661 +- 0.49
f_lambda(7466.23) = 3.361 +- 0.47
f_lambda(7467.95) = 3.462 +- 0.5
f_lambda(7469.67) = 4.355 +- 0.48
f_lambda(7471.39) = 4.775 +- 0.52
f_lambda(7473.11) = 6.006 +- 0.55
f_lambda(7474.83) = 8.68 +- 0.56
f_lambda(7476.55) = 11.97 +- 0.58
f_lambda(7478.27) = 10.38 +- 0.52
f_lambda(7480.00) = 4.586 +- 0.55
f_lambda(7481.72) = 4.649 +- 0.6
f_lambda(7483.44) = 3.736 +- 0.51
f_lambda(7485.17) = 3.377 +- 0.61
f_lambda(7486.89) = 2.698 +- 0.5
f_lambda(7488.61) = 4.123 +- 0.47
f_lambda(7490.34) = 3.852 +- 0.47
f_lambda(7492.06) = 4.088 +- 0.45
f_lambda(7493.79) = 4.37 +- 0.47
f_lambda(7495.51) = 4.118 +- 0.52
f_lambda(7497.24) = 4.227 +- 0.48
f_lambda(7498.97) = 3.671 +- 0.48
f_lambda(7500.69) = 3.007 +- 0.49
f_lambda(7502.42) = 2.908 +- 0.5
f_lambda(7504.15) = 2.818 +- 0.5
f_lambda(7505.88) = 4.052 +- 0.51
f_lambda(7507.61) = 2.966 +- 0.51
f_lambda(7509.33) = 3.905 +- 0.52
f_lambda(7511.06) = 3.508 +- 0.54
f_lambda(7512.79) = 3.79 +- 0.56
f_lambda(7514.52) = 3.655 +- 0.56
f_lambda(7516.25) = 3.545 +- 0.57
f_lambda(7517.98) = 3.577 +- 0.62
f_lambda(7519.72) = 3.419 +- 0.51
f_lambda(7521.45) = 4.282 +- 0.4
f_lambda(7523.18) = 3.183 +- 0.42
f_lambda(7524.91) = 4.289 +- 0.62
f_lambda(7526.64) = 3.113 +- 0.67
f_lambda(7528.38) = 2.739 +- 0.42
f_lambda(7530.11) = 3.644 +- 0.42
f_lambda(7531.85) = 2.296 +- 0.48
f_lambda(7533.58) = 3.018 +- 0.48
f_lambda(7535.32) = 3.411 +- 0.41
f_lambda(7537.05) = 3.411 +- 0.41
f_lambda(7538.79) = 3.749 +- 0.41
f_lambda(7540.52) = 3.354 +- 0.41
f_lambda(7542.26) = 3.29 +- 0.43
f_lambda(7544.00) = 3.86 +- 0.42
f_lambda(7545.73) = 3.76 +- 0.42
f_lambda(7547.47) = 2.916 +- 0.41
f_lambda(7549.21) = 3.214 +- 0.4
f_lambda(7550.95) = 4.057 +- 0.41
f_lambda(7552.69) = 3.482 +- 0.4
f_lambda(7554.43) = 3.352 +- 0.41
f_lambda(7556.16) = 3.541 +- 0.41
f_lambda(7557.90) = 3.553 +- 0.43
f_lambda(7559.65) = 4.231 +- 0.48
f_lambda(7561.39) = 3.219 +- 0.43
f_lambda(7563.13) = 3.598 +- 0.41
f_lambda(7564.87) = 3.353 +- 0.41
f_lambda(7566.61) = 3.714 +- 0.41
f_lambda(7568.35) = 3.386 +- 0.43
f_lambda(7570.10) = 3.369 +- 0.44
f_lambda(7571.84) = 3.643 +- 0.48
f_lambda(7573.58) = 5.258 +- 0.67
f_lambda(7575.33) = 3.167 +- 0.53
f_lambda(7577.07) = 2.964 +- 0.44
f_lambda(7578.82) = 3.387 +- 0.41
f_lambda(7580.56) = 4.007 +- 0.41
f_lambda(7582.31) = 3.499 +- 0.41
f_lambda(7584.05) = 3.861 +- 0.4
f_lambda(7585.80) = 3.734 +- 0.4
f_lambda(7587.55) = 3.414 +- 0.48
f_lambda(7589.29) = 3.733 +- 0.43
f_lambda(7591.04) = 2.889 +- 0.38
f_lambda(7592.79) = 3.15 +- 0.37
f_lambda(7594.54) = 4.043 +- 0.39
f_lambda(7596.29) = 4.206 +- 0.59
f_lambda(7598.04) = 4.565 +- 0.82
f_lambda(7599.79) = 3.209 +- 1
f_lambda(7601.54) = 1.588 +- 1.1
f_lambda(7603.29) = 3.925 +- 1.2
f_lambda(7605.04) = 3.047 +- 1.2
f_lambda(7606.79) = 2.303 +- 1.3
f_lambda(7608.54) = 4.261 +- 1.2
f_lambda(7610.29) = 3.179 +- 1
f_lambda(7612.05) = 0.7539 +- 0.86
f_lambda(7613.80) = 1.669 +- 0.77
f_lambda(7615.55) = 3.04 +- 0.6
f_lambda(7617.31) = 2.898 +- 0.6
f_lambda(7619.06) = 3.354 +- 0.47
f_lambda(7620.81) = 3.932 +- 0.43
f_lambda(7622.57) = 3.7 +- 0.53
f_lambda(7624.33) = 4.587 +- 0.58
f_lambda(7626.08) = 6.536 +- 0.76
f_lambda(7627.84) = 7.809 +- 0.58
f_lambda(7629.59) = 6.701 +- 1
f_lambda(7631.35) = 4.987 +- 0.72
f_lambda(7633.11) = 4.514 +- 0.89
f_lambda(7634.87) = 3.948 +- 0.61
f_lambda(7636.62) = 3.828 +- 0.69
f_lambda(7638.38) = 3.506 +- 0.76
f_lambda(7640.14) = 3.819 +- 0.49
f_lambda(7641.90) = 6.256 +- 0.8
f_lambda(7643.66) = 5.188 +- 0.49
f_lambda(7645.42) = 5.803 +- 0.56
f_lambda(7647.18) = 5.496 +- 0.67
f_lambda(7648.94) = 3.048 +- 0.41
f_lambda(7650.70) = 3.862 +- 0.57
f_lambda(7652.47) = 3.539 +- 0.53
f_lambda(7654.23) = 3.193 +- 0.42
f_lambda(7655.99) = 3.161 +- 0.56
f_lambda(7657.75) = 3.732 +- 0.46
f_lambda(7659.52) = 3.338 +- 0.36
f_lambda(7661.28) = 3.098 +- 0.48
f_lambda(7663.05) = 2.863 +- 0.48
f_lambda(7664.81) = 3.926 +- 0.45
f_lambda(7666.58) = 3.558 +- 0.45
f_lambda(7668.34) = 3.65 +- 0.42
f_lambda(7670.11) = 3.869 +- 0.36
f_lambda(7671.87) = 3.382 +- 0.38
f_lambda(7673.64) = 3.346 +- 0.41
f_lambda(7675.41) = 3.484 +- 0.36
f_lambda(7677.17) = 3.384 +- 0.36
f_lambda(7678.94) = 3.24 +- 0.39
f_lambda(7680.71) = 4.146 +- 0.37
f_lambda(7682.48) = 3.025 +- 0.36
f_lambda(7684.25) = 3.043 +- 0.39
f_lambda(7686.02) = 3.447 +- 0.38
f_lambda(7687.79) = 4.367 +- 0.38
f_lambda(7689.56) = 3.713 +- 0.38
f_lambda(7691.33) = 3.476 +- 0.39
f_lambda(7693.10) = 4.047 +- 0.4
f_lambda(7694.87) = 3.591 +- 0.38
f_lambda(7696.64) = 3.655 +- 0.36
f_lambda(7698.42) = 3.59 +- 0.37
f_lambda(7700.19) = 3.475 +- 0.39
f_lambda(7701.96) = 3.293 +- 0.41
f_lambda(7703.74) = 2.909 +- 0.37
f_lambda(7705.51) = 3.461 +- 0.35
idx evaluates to -0.06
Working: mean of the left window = 4.49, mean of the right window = 3.46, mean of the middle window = 4.19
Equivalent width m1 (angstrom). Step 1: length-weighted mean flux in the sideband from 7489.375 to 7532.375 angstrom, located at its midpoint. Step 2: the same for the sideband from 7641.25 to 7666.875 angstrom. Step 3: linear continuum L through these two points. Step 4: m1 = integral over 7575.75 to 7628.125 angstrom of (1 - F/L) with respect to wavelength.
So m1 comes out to 4.33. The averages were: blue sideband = 3.57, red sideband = 3.99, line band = 3.52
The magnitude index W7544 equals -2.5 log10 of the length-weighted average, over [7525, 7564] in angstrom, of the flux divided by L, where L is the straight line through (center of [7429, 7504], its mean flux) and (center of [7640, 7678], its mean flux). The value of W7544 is 0.404 mag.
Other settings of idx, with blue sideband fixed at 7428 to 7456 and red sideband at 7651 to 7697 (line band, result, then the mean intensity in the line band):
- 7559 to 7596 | 0.39 mag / 3.61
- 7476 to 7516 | 0.46 mag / 4.29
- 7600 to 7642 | 0.13 mag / 3.87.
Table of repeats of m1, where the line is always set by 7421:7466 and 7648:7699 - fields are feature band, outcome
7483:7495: 4.0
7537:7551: 4.2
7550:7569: 4.8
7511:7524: 4.1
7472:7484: -3.0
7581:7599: 3.0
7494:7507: 4.5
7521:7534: 4.7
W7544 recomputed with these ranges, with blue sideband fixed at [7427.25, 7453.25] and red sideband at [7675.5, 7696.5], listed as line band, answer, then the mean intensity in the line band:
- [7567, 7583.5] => 0.28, 3.64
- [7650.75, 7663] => 0.16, 3.34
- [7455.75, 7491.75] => 0.14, 5.01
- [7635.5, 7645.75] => -0.15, 4.66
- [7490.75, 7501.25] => 0.36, 3.94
